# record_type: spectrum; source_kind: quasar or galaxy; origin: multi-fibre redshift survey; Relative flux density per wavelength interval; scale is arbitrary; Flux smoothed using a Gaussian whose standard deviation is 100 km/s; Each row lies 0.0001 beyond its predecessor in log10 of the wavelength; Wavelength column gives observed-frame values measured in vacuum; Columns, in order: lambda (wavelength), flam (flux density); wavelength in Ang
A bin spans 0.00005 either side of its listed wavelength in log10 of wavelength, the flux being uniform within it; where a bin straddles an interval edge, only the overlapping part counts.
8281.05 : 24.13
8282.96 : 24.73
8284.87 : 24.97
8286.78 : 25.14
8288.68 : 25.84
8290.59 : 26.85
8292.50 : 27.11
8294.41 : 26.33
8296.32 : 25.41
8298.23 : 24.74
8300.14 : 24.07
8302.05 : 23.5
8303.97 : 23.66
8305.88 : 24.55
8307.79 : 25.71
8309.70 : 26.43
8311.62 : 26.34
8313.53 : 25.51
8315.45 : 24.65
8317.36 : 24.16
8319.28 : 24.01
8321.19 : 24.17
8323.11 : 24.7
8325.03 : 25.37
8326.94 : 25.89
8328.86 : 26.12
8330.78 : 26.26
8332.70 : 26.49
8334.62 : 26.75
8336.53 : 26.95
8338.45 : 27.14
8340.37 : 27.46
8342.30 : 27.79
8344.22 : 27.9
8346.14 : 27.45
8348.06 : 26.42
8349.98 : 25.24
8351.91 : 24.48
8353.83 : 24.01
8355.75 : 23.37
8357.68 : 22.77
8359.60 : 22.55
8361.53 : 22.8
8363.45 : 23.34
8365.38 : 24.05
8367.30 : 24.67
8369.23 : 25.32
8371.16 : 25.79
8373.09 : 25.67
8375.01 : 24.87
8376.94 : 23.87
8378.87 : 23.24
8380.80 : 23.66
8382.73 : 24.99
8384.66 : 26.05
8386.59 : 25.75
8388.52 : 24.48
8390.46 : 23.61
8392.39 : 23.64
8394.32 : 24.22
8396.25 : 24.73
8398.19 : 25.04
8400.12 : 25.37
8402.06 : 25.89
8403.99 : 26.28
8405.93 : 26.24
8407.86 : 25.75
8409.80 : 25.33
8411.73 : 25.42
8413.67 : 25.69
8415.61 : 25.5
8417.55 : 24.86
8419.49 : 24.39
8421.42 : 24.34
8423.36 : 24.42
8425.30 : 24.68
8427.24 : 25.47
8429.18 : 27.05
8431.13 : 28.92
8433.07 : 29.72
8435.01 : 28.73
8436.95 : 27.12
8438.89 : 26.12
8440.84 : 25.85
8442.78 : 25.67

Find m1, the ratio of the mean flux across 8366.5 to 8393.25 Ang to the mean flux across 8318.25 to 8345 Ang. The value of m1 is 0.9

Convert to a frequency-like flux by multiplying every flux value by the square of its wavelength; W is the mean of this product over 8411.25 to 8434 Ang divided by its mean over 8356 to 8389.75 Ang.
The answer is 1.1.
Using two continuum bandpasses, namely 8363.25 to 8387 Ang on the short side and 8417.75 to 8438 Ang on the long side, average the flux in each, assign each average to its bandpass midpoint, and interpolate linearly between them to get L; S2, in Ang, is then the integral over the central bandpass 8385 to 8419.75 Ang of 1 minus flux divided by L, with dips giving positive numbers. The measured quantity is 0.6 Ang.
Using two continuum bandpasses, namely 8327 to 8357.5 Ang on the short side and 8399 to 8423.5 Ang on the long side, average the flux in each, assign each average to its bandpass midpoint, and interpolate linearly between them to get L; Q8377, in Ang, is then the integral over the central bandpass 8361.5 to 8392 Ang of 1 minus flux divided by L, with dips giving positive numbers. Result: 1.4 Ang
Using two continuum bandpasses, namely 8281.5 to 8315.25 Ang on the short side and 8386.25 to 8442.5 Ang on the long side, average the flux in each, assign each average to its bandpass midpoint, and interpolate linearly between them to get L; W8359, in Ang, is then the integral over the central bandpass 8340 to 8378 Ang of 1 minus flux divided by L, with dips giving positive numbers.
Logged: 0.8 Ang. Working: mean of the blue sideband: 25.3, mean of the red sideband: 25.7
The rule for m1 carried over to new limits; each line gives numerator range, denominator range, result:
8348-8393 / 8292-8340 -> 0.96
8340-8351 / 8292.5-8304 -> 1.08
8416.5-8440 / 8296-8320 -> 1.06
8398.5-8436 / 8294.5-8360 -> 1.02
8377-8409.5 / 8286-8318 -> 0.98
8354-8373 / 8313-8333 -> 0.95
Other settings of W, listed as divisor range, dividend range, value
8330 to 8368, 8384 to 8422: 1.00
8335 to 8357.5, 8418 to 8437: 1.03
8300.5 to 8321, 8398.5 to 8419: 1.06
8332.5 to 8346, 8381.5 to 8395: 0.92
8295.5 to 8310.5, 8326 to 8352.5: 1.09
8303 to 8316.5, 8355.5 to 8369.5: 0.94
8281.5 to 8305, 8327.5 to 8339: 1.07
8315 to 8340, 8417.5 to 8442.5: 1.05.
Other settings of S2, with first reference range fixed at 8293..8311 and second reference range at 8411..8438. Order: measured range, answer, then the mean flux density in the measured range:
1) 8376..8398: 1.2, 24.4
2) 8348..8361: 0.8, 23.9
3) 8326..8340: -0.7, 26.6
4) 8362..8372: 0.4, 24.5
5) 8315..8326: 0.3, 24.5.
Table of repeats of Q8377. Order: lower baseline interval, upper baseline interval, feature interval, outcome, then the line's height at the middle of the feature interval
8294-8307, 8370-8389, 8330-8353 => -1.8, 24.7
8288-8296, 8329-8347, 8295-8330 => 2.3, 26.7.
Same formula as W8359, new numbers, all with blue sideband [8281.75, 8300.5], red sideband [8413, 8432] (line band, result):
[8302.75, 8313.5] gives 0.10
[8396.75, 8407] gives -0.08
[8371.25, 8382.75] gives 0.49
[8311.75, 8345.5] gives -0.60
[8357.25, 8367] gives 0.88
